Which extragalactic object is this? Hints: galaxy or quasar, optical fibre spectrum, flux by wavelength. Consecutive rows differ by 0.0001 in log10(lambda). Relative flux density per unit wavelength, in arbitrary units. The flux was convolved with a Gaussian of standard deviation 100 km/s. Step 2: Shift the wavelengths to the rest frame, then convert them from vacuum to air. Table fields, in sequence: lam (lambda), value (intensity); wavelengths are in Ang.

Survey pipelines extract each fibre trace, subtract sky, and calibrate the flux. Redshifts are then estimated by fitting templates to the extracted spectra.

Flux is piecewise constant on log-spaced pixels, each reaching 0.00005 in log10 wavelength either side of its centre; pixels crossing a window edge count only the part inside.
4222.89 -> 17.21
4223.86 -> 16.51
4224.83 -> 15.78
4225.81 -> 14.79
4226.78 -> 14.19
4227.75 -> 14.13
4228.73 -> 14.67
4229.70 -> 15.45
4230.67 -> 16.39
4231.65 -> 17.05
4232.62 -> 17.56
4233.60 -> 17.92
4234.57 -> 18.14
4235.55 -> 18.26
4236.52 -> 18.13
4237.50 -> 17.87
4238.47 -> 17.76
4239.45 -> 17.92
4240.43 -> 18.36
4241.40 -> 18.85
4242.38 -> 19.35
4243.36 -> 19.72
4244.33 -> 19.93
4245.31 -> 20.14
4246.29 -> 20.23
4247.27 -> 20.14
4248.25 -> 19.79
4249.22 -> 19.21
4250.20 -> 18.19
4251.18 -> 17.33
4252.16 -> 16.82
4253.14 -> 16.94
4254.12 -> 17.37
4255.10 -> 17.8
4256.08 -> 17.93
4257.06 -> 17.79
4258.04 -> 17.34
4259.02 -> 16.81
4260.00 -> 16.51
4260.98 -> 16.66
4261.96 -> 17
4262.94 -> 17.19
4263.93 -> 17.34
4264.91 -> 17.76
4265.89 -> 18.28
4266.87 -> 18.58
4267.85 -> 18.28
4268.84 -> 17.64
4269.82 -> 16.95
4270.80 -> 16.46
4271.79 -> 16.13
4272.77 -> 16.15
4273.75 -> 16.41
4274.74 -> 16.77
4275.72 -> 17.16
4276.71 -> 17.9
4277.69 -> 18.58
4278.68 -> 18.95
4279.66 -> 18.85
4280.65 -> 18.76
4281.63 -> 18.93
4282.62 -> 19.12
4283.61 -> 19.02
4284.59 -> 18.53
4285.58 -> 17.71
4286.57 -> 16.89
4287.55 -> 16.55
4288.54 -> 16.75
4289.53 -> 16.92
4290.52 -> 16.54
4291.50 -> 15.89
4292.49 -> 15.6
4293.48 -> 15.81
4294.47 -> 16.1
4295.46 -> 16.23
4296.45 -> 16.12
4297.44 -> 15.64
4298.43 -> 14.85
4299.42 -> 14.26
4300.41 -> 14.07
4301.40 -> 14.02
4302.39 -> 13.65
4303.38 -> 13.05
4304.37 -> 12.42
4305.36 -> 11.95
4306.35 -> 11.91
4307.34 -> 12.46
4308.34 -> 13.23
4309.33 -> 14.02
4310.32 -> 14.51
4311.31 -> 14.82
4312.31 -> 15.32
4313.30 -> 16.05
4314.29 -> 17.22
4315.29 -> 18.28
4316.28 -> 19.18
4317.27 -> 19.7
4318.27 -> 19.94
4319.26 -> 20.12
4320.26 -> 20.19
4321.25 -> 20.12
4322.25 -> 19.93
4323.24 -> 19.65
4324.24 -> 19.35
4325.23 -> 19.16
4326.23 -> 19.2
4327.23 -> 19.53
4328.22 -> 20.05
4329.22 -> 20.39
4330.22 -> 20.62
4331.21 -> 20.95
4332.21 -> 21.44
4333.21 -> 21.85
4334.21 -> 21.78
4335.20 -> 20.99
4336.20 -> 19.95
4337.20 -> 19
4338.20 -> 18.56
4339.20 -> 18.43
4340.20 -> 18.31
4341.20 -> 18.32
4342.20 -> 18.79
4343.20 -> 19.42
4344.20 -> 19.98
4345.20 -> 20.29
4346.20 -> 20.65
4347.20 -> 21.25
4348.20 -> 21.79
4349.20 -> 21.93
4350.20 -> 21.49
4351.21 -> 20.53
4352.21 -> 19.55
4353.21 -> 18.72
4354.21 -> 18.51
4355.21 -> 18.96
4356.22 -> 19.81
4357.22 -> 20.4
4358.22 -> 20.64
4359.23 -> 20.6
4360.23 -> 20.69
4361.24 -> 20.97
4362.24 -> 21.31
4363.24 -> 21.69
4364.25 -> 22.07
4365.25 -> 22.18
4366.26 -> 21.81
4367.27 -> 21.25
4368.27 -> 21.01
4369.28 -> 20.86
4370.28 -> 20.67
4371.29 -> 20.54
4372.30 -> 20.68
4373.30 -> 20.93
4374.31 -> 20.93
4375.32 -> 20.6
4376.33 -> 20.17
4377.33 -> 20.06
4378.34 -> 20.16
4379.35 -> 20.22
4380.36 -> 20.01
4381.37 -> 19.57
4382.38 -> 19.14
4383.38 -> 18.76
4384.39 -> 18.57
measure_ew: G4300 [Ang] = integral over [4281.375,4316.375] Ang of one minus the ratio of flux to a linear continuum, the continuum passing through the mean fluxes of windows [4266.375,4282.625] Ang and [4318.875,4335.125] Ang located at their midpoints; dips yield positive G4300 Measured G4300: 6.06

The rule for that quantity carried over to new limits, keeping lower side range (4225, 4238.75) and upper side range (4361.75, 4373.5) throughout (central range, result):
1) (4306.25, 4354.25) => 2.4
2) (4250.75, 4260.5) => 0.1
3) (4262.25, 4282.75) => 0.3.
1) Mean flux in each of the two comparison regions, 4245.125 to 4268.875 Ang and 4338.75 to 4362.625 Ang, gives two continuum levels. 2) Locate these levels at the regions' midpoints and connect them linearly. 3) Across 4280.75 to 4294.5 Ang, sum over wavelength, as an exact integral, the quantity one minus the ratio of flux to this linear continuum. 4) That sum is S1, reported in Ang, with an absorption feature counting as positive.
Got 1.0 Ang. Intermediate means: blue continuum 17.9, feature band 17.3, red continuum 20.1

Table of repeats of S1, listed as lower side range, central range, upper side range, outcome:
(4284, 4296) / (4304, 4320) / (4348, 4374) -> 1.9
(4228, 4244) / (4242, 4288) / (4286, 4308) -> -4.5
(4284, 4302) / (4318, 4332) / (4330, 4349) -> -0.8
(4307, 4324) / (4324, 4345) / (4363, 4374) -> -1.2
